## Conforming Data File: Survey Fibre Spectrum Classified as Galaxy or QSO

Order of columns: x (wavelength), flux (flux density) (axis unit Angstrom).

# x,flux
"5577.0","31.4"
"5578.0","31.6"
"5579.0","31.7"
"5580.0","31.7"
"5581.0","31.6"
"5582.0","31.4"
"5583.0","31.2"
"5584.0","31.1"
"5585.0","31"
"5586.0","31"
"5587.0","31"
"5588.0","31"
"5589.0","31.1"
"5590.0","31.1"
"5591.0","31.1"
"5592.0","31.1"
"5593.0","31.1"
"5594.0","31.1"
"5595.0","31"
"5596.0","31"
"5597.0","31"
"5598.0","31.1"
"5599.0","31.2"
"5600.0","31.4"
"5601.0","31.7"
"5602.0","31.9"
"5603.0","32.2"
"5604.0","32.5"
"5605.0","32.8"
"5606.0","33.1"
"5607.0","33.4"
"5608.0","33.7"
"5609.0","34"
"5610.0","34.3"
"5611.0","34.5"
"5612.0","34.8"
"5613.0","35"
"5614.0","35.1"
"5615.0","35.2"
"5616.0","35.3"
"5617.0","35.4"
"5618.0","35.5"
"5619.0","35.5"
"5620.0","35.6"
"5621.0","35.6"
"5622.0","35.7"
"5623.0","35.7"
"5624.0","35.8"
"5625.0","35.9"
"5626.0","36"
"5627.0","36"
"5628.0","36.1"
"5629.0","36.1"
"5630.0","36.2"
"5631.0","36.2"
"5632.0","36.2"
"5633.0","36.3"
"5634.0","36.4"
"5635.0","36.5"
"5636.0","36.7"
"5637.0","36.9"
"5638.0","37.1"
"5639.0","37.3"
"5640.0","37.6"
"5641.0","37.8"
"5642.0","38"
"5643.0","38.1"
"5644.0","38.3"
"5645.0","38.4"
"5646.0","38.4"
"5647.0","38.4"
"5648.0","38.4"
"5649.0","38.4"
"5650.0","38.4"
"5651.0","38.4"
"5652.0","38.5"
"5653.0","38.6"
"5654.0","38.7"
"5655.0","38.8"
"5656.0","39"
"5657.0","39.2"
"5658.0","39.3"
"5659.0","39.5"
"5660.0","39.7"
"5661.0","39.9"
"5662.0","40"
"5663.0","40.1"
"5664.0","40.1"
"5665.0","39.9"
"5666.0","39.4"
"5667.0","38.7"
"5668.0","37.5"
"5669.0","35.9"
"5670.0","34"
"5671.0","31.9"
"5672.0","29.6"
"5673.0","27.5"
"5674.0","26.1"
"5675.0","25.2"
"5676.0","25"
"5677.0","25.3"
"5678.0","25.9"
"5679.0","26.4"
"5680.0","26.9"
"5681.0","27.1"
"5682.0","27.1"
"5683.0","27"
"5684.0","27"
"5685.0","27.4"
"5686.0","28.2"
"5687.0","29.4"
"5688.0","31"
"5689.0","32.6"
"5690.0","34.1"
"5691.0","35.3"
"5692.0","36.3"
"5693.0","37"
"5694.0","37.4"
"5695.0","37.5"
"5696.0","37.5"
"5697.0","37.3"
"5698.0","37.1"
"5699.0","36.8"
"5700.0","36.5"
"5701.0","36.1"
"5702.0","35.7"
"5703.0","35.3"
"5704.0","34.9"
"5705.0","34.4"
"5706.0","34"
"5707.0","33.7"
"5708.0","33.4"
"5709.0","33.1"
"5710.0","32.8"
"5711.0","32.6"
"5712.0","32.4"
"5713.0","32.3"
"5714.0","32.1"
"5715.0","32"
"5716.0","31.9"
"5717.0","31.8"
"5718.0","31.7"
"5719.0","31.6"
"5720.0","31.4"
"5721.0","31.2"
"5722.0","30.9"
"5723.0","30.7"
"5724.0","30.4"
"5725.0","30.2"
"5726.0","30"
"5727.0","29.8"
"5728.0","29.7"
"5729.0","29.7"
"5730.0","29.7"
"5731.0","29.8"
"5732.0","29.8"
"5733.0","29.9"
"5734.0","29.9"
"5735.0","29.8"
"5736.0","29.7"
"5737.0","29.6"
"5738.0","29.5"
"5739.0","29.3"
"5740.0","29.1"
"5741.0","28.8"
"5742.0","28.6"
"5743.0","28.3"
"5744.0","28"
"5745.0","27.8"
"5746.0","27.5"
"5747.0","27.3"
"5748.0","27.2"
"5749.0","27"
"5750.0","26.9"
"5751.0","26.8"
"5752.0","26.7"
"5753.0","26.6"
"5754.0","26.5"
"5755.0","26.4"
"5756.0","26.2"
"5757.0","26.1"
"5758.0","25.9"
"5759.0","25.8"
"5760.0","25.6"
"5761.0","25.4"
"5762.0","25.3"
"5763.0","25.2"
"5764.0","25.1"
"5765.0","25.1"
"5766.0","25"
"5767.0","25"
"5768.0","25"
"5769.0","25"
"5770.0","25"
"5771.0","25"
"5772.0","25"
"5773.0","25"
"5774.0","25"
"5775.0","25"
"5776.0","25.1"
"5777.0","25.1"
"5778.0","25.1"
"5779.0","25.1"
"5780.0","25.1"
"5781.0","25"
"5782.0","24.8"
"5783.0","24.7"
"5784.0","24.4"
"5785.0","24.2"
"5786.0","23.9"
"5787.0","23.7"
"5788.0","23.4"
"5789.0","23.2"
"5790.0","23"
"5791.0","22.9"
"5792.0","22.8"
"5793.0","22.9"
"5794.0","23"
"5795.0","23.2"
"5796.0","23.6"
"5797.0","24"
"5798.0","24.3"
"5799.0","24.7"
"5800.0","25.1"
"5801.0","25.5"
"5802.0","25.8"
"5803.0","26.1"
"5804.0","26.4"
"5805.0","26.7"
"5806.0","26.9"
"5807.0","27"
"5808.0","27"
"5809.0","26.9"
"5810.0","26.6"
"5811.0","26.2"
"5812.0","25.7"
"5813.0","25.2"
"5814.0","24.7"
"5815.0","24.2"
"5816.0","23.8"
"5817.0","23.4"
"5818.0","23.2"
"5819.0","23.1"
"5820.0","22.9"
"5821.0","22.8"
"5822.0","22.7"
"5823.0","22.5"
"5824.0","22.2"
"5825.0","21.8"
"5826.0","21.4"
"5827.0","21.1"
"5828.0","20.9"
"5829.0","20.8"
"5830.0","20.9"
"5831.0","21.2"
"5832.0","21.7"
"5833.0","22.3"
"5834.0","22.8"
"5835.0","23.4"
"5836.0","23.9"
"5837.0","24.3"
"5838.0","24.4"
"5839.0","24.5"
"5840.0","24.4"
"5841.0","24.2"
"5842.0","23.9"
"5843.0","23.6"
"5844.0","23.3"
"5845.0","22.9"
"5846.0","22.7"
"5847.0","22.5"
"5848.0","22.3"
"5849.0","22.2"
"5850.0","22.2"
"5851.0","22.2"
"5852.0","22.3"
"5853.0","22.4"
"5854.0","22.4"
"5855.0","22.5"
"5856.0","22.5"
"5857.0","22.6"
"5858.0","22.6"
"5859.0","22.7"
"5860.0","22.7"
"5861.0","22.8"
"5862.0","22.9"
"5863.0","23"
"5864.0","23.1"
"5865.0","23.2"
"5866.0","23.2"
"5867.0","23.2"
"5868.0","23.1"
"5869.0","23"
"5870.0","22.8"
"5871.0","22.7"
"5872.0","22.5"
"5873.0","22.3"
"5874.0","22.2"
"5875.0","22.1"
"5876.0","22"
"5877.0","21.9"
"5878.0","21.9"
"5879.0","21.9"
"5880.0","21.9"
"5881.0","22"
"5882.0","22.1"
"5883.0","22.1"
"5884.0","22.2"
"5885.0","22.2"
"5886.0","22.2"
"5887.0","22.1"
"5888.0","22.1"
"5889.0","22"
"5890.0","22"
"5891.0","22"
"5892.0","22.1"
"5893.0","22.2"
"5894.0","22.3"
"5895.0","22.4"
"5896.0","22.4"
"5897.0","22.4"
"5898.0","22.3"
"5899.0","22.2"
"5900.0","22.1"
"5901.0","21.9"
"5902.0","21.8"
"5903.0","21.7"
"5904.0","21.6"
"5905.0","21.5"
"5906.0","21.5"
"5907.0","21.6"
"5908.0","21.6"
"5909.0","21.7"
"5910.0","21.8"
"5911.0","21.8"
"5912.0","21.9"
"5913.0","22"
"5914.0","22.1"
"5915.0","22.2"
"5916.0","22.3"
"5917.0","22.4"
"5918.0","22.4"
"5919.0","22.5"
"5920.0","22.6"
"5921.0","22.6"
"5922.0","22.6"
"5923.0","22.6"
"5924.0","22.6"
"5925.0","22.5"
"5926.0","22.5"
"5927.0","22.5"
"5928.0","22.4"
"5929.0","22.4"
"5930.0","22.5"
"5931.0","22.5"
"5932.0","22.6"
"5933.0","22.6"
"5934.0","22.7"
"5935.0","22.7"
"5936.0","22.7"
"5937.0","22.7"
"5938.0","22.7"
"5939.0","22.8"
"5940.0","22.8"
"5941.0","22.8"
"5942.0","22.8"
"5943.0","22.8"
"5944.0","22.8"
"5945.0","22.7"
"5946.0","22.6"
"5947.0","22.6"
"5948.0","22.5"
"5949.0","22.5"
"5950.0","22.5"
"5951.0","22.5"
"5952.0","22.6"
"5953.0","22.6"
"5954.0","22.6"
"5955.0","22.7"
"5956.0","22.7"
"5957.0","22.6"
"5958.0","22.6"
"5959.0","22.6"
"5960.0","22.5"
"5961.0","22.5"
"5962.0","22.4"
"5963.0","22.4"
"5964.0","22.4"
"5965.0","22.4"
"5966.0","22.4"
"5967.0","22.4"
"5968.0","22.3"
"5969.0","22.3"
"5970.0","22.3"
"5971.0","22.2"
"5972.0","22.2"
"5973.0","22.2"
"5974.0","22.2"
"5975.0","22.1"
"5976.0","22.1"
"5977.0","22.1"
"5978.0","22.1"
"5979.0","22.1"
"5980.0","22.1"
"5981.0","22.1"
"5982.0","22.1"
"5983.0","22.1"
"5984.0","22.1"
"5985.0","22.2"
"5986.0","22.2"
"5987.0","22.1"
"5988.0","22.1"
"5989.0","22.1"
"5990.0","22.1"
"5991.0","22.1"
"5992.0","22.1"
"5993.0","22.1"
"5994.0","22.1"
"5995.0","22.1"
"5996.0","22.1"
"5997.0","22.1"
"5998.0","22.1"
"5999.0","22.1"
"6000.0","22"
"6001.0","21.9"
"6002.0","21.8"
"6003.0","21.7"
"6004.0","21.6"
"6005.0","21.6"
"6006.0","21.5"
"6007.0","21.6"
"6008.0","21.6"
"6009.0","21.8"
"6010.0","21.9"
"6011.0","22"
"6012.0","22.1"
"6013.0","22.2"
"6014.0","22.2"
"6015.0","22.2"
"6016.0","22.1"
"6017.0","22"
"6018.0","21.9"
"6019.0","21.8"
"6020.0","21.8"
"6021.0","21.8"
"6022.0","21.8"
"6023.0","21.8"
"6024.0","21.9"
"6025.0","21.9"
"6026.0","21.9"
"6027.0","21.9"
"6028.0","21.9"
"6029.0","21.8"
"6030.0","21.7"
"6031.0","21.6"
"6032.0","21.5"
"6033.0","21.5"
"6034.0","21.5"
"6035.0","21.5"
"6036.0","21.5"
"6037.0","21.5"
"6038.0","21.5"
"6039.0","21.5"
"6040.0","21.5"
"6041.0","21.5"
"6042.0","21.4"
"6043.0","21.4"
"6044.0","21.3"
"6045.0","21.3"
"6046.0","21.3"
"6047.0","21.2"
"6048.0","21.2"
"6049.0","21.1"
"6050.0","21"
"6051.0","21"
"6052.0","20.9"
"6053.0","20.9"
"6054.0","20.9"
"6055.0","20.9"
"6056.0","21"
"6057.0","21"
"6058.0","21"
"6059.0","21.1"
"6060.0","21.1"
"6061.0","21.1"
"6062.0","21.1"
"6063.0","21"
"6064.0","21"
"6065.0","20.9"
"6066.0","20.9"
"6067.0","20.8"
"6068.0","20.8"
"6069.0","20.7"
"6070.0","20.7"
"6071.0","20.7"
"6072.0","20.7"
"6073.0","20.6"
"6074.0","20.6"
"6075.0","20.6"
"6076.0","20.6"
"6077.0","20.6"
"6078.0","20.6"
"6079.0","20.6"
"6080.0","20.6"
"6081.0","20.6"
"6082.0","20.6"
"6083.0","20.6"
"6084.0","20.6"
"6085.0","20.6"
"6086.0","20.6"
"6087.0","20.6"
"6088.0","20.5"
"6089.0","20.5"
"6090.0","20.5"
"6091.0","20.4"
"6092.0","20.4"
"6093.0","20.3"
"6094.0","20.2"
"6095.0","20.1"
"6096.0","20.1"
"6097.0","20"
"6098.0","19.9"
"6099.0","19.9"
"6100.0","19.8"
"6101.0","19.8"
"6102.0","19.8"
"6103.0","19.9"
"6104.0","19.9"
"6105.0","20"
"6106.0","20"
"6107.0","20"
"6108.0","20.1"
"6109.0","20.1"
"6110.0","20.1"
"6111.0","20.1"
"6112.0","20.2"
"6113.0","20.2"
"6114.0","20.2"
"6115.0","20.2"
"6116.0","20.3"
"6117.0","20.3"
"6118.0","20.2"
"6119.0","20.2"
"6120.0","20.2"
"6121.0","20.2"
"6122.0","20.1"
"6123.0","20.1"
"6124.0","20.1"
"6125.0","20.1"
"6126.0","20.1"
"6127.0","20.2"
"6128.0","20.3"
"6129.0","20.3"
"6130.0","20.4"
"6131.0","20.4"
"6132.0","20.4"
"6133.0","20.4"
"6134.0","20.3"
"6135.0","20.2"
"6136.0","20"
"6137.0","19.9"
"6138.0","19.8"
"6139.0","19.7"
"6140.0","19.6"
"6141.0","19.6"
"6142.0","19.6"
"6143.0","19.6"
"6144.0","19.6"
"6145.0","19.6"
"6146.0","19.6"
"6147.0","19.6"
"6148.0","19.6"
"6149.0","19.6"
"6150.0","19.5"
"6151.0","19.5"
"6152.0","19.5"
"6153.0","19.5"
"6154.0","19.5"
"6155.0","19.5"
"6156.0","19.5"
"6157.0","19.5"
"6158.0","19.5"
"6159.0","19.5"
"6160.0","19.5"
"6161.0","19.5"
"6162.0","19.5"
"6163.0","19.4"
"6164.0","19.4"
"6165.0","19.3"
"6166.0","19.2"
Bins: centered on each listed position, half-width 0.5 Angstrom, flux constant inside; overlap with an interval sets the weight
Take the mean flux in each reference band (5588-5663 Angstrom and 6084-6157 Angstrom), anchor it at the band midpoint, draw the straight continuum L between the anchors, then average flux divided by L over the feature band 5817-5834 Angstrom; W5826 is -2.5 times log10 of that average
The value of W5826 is 0.31 mag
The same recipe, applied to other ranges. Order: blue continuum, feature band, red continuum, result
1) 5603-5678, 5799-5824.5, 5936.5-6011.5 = 0.16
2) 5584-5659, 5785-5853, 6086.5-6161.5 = 0.23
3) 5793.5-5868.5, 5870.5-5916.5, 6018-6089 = 0.04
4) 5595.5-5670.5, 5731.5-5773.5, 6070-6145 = 0.19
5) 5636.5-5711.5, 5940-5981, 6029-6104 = 0.10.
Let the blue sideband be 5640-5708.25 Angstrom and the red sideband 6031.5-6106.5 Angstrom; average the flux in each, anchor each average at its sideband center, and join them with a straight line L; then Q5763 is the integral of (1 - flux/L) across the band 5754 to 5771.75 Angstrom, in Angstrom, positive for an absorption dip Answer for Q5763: 3.5 Angstrom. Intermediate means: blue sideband 34.8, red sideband 20.8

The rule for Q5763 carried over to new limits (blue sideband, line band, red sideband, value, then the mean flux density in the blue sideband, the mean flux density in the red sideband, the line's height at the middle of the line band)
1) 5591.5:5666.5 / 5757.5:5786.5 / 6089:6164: 5.9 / 36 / 19.9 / 31.4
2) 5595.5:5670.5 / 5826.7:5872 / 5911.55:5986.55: 6.8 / 36.3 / 22.4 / 26.8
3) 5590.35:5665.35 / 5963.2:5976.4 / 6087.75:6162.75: 1.4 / 35.9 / 20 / 24.9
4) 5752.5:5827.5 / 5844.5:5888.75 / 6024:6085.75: 2.2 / 24.7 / 21.1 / 23.6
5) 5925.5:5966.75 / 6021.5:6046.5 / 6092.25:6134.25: -0.4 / 22.6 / 20.1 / 21.3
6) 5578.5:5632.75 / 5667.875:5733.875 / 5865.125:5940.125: -4.2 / 33.3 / 22.3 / 29.8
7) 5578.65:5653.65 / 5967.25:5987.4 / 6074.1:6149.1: 1.6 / 34.6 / 20.2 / 24.1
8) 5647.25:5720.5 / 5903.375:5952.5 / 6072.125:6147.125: 6.9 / 34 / 20.2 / 26.1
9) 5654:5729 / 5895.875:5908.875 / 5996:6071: 2.1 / 33.2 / 21.5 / 26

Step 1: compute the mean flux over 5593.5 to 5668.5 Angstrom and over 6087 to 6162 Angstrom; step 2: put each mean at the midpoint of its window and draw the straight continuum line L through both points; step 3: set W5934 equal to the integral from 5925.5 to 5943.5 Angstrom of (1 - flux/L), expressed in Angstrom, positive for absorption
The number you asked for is 2.5 Angstrom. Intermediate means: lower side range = 36.2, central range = 22.6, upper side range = 20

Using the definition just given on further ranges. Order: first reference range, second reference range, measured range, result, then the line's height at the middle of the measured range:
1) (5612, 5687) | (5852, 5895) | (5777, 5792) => 1.80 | 27.5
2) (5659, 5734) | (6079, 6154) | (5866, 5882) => 2.88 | 27.3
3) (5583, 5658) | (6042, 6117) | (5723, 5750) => 1.97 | 31.4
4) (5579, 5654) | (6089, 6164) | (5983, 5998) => 1.09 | 23.8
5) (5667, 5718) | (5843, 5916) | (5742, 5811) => 5.74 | 27.7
